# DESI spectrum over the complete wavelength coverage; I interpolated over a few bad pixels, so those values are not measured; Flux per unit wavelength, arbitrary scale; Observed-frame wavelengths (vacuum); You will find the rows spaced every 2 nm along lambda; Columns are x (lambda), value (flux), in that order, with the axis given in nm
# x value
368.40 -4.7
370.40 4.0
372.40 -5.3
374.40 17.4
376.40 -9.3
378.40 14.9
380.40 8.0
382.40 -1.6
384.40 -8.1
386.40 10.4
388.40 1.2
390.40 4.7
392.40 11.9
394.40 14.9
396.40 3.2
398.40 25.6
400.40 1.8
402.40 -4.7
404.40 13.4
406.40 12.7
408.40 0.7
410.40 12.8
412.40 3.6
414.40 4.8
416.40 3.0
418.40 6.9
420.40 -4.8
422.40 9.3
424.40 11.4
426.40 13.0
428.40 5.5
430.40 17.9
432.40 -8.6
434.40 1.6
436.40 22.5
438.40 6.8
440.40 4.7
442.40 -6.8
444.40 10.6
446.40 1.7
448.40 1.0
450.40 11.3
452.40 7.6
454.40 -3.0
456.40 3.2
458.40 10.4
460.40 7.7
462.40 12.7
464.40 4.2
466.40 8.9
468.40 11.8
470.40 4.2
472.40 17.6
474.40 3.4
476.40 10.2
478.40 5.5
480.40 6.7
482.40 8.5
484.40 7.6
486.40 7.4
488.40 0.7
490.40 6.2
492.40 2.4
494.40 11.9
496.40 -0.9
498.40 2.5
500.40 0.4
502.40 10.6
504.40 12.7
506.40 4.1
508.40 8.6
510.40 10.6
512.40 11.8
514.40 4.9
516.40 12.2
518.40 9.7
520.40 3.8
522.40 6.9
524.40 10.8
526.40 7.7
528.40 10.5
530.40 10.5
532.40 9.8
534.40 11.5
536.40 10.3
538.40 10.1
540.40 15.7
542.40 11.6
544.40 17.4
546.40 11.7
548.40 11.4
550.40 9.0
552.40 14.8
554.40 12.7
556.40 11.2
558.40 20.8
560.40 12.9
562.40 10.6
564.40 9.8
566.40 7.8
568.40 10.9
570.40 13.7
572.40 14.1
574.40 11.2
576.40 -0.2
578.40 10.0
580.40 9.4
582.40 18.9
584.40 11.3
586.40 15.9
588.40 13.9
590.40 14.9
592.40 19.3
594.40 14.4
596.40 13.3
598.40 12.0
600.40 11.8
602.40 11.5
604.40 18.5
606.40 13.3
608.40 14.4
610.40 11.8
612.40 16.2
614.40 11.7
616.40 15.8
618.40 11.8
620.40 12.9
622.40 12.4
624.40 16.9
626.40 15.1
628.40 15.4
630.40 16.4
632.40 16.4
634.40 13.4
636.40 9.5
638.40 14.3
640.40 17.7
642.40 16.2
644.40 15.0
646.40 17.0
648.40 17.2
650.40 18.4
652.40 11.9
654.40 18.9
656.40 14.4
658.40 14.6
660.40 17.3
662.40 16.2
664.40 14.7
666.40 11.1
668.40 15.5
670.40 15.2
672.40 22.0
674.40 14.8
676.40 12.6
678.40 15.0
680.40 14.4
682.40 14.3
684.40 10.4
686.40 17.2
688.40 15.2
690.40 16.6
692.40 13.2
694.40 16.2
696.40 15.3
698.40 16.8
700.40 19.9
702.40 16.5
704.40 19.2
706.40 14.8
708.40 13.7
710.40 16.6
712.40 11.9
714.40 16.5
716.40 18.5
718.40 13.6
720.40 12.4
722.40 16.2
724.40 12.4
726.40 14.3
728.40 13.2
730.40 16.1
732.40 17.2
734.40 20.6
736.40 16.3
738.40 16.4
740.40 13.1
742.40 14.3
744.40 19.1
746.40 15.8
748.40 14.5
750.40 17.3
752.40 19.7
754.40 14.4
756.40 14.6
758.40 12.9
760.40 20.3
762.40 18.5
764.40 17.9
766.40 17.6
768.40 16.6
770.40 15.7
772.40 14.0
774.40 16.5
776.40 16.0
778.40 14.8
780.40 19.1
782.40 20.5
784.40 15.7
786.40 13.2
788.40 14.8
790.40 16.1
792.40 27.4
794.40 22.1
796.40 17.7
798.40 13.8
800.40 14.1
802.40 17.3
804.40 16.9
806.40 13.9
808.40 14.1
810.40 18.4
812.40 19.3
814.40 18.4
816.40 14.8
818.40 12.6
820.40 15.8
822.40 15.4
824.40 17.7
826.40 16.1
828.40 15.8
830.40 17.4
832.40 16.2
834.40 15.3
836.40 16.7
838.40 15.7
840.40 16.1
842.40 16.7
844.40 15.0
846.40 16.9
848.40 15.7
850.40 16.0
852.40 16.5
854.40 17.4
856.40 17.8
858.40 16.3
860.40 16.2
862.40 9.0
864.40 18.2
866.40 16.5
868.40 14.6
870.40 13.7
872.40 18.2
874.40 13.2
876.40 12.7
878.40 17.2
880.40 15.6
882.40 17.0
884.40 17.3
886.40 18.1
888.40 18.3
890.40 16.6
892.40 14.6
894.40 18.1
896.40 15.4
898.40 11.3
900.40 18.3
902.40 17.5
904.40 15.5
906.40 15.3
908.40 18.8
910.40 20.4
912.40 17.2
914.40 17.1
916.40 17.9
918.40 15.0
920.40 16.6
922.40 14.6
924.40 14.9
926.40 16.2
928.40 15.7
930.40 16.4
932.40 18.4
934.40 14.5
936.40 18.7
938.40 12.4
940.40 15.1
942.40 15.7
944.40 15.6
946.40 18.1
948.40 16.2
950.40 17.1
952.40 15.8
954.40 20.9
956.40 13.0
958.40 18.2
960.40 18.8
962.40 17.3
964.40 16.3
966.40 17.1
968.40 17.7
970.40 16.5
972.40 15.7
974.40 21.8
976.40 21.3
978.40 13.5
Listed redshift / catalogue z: 0.21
